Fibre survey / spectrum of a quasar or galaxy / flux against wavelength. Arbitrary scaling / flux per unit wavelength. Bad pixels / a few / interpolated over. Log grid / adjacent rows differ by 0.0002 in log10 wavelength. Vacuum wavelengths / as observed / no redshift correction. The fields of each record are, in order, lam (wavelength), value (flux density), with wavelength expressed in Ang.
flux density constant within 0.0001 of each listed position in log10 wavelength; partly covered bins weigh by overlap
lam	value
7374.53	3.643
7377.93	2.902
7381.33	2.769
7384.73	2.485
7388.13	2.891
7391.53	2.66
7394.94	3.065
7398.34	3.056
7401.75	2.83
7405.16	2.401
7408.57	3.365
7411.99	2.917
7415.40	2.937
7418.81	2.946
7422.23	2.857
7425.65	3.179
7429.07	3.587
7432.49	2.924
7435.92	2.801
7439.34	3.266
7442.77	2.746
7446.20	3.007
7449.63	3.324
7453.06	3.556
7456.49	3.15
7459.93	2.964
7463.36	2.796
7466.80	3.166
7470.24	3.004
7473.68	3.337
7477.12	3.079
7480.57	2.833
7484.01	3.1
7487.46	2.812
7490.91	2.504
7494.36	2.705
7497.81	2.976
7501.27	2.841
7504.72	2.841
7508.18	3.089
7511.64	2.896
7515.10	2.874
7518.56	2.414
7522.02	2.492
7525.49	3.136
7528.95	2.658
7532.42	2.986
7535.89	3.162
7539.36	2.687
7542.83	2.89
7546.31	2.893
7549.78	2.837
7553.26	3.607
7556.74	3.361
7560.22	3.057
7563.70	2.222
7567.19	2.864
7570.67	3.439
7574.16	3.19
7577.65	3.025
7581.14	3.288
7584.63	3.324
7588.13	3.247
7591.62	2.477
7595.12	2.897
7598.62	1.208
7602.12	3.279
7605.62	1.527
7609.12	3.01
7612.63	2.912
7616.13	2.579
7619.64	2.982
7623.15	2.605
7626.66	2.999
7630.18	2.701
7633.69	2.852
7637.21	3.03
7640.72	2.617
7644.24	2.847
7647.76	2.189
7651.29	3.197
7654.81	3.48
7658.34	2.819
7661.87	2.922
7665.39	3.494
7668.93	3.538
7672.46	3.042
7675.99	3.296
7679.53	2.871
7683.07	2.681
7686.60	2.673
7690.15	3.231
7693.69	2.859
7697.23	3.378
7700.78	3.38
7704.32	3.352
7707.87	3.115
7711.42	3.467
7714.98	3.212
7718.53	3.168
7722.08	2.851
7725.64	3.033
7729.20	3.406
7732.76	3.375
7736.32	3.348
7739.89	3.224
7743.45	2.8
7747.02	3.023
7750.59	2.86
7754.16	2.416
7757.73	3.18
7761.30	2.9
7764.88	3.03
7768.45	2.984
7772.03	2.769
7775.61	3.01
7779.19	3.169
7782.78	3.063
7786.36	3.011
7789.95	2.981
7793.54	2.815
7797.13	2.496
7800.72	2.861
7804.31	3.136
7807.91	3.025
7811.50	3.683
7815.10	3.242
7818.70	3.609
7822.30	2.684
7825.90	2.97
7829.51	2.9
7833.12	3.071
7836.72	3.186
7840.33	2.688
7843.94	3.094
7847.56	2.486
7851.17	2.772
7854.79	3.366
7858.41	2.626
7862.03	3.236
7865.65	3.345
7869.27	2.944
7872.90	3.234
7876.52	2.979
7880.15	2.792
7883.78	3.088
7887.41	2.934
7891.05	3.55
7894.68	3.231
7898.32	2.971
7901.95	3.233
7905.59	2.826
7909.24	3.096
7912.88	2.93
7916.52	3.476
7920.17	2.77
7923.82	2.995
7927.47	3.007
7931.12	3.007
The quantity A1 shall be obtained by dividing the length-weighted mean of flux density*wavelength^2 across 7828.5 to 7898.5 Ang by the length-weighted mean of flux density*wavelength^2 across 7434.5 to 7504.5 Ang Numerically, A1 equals 1.12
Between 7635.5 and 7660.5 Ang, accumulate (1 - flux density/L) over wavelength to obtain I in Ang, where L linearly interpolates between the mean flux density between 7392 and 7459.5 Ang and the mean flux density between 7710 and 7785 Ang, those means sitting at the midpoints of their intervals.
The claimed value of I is 1.4 Ang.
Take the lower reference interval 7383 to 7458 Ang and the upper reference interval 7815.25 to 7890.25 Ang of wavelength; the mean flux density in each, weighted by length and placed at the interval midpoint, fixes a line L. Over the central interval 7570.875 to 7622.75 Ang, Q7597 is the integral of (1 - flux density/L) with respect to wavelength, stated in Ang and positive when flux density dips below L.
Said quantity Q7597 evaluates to 3.6 Ang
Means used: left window 3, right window 3.01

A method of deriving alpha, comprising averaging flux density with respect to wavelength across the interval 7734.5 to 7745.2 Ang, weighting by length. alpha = 3.13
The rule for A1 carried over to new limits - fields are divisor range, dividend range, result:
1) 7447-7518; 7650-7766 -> 1.11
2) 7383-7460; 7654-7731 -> 1.13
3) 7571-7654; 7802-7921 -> 1.17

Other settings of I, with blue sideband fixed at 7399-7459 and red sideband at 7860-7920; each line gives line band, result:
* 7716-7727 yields 0.19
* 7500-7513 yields 0.58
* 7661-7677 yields -1.03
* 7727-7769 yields 0.54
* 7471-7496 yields 1.13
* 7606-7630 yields 2.40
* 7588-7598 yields 1.44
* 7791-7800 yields 1.12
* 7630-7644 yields 1.17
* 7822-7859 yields 2.23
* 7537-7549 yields 0.86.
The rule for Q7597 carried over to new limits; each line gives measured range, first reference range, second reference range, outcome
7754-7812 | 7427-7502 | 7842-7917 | 1.36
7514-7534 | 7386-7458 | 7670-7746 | 2.00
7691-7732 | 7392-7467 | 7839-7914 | -2.46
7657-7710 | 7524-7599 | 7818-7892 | -2.37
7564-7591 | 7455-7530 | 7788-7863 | -1.80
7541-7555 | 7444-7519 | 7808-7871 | -0.31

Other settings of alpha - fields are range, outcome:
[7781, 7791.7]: 3.02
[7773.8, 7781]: 3.09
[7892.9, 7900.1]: 3.1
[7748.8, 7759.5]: 2.82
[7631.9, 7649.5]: 2.71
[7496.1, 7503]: 2.91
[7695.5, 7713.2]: 3.34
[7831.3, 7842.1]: 2.98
